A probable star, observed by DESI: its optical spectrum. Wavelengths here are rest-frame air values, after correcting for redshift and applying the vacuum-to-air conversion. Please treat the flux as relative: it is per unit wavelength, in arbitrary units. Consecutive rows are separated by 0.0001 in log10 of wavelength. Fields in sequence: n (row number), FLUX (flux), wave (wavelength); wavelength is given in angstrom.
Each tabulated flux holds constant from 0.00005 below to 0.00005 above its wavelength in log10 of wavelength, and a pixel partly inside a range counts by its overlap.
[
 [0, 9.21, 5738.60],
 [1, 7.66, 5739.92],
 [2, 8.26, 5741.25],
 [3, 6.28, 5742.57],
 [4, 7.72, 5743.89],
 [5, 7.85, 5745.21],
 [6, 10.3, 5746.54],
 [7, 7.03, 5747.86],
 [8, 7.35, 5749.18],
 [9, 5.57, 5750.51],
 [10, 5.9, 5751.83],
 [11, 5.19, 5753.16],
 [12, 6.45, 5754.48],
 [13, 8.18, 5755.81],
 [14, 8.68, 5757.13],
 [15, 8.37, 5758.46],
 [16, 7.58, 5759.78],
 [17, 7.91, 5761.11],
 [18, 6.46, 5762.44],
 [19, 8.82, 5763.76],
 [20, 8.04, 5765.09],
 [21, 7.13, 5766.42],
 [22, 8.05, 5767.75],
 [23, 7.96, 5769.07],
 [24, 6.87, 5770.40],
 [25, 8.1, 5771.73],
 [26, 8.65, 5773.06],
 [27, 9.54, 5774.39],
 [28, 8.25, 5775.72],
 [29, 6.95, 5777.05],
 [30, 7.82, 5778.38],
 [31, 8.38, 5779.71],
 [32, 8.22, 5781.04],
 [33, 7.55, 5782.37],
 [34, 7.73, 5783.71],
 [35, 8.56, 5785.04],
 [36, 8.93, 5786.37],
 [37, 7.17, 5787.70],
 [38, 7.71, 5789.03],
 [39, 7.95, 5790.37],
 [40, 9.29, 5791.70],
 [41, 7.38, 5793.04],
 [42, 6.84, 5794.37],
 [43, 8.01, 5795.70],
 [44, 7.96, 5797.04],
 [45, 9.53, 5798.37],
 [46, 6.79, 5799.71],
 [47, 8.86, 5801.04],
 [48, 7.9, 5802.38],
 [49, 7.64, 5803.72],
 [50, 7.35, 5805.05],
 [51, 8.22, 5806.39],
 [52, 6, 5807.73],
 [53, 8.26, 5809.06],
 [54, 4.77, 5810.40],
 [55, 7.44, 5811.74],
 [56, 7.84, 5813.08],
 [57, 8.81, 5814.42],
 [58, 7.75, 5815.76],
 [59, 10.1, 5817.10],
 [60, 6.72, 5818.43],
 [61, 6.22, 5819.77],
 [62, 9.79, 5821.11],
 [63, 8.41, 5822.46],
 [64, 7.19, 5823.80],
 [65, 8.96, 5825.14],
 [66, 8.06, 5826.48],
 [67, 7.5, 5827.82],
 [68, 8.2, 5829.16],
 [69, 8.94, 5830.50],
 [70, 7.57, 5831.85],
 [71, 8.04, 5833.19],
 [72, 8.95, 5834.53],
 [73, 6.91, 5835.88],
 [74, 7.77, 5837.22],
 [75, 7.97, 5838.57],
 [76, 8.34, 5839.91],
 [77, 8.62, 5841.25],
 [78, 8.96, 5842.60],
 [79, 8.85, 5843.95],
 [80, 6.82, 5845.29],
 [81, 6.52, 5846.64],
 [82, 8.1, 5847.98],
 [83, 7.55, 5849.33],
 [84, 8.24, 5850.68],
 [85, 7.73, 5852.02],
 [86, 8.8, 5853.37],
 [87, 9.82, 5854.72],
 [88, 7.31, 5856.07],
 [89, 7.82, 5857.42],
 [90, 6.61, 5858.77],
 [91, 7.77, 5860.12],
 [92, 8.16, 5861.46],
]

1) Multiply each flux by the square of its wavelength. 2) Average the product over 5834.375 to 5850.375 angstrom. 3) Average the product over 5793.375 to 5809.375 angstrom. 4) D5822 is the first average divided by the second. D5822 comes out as 1.03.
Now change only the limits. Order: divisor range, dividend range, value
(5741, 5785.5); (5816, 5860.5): 1.07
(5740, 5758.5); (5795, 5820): 1.07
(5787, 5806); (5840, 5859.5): 1.03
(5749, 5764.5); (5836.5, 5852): 1.14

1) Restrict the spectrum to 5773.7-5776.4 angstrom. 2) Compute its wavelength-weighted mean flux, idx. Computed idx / 8.88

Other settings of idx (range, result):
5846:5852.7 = 7.64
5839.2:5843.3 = 8.63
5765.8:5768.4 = 7.59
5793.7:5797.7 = 7.61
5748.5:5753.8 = 6.01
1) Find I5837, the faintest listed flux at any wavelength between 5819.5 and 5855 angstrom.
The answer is 6.22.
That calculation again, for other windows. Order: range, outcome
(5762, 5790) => 6.46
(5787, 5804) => 6.79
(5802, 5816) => 4.77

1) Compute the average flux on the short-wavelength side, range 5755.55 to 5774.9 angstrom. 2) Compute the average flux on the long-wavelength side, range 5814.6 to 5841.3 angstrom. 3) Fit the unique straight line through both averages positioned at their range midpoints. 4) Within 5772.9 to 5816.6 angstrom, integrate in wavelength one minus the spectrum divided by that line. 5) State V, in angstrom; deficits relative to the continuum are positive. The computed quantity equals 0.9 angstrom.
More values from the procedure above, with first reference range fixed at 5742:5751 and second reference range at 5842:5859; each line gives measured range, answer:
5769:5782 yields -0.8 angstrom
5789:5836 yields -0.7 angstrom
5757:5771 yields -0.4 angstrom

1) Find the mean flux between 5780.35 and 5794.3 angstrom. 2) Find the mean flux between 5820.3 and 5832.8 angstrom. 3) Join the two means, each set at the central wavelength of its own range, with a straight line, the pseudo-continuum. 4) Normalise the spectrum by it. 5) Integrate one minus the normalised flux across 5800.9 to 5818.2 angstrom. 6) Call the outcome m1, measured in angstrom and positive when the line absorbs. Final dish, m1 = 0.9 angstrom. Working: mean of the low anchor 8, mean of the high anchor 8.26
